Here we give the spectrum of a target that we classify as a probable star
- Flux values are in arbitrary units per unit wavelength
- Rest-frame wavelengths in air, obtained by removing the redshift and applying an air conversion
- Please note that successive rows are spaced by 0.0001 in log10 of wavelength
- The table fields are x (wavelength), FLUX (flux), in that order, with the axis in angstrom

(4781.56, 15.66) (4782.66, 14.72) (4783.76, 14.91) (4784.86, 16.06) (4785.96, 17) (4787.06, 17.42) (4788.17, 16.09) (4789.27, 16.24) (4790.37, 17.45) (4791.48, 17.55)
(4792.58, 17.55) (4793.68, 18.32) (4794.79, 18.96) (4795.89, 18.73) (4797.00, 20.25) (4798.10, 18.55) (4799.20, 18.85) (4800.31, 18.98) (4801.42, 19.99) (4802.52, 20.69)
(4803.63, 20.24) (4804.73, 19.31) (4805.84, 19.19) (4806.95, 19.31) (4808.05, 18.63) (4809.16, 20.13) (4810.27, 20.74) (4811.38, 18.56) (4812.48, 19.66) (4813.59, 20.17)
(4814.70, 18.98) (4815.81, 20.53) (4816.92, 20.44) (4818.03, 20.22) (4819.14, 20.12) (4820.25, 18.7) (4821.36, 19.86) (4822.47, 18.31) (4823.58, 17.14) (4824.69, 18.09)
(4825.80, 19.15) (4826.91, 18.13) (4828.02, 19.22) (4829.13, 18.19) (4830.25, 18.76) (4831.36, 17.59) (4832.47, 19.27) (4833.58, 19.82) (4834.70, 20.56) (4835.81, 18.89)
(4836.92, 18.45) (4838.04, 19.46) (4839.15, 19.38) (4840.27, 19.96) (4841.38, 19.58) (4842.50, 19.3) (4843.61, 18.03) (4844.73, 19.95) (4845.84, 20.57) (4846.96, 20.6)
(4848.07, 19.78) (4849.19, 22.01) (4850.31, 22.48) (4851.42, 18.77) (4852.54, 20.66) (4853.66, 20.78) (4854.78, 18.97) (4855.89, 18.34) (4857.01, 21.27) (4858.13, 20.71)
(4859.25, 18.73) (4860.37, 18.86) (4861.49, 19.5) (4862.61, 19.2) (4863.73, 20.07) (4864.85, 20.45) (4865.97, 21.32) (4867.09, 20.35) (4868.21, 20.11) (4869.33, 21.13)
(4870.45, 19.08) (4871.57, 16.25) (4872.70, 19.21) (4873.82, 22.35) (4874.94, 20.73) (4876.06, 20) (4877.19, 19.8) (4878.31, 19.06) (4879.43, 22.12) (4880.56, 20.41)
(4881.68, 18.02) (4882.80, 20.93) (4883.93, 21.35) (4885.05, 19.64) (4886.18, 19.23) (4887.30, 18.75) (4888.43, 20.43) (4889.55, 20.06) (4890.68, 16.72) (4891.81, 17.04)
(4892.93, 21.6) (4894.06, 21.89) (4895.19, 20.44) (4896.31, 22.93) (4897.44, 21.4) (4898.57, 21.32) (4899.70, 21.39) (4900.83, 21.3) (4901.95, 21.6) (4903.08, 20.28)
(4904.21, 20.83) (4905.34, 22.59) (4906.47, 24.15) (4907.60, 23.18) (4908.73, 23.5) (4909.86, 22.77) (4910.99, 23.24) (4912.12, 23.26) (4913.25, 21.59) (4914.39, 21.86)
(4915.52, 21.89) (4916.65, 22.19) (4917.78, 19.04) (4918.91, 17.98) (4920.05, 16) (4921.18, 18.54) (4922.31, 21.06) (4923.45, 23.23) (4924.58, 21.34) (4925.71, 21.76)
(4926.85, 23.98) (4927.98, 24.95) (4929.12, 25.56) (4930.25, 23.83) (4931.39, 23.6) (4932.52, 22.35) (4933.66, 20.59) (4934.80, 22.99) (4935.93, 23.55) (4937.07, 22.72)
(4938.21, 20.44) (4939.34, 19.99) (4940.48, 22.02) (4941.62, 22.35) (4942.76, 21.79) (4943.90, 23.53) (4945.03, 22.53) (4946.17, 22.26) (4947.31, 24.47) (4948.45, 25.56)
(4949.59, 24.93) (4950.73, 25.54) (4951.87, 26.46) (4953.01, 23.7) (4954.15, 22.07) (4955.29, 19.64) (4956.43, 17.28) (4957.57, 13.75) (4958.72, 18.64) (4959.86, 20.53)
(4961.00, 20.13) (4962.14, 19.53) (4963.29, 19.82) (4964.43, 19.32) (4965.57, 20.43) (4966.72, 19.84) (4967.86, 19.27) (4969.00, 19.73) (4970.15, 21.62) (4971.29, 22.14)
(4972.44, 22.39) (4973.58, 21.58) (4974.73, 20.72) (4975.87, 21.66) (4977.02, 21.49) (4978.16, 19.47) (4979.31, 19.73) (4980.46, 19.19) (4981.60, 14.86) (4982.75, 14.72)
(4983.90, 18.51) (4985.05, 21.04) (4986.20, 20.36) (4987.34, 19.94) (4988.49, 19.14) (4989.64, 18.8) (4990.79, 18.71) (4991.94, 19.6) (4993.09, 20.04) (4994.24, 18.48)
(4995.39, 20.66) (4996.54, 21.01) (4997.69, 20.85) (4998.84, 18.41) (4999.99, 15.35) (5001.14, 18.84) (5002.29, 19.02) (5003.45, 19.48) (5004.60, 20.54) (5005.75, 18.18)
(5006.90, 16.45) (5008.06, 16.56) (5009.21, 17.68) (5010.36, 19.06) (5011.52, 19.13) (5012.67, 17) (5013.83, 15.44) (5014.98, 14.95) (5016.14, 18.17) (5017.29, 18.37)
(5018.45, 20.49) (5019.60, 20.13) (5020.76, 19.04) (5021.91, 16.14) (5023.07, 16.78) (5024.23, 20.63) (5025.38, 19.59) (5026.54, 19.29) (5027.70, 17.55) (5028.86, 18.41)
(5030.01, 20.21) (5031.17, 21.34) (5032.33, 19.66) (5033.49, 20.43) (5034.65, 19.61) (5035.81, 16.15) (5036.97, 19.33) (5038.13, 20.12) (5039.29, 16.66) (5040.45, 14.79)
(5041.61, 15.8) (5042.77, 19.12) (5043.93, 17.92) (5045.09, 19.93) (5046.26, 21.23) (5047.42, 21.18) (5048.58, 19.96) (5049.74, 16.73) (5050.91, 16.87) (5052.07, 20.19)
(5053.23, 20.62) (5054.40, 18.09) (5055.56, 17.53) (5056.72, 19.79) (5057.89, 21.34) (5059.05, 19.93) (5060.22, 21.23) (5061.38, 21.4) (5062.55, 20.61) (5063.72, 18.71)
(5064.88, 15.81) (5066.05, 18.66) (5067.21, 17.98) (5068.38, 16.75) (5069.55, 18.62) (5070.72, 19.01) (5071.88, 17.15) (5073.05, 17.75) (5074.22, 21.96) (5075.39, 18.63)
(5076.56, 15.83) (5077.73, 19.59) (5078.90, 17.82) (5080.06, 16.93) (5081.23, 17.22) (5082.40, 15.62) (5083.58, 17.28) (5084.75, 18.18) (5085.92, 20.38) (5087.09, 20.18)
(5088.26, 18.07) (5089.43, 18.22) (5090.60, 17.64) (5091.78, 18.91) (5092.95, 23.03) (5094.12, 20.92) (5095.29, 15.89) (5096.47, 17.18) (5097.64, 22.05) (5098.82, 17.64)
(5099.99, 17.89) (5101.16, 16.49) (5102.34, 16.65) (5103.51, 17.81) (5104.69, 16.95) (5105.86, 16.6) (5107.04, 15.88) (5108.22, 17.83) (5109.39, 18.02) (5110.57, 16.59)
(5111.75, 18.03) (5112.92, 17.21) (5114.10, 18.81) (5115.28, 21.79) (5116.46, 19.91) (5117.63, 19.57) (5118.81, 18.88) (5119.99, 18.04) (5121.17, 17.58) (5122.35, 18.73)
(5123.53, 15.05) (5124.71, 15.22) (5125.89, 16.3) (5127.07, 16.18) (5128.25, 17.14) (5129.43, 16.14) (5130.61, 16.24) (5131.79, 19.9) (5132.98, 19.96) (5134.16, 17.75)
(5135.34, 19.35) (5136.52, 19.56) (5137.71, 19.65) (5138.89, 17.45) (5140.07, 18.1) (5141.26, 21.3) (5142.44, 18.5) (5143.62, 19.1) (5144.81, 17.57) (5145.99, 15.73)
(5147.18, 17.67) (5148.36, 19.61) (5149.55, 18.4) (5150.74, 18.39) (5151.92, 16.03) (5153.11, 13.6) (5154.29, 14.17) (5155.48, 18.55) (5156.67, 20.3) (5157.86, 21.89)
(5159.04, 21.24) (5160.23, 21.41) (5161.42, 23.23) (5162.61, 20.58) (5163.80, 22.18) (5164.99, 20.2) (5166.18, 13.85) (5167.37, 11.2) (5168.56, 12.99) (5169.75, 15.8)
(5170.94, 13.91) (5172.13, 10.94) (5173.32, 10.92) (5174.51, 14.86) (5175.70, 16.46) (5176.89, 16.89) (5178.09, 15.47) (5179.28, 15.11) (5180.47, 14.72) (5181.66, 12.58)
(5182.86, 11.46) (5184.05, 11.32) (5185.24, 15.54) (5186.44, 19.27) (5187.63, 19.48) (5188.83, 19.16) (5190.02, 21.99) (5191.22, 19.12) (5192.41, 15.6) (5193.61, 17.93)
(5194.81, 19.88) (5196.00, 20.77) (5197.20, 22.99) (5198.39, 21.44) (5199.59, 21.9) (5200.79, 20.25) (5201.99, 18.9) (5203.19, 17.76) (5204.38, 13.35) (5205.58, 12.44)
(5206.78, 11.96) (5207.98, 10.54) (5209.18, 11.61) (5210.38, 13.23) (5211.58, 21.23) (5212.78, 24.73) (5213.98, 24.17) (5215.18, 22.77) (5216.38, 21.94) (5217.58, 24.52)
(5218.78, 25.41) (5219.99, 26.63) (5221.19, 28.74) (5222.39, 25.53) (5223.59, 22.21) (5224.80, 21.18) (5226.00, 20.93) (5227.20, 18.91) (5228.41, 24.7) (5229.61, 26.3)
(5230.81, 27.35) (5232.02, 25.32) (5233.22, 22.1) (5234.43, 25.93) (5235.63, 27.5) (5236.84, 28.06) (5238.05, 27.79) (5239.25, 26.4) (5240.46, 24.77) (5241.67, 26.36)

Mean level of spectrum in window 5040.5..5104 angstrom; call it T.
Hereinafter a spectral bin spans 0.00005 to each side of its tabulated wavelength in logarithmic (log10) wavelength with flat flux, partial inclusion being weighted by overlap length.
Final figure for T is 18.6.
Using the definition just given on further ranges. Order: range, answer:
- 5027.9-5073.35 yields 18.9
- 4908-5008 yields 20.8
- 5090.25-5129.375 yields 17.9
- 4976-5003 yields 19.1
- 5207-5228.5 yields 21.4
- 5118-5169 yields 18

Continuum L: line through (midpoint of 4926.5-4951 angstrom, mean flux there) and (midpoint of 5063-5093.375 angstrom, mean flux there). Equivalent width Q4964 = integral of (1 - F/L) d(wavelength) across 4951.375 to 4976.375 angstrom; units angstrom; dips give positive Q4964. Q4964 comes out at 2.0 angstrom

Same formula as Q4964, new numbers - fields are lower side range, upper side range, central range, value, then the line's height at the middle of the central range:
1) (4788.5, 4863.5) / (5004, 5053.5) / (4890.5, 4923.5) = -3.8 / 19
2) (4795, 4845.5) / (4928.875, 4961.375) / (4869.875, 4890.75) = 0.9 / 20.7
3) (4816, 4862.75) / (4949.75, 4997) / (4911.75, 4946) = -3.4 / 19.9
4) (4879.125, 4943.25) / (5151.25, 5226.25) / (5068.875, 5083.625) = 1.2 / 19.5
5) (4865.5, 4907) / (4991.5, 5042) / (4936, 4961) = -3.0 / 19.5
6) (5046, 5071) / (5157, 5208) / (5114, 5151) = -0.7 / 17.9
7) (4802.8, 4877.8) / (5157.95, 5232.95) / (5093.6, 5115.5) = 1.4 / 19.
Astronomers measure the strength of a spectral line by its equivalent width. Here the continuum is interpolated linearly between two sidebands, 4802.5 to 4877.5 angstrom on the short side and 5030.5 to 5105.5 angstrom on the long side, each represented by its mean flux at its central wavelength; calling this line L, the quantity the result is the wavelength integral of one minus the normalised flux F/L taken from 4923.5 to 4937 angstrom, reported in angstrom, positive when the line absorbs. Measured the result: -2.7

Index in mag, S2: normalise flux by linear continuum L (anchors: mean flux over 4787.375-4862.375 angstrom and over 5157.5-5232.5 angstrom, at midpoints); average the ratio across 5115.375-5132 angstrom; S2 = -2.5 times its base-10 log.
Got 0.08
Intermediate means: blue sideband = 19.3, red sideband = 18.8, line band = 17.6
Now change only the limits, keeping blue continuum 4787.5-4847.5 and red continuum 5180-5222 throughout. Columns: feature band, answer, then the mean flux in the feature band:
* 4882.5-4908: -0.10 mag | 20.8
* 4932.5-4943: -0.15 mag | 21.8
